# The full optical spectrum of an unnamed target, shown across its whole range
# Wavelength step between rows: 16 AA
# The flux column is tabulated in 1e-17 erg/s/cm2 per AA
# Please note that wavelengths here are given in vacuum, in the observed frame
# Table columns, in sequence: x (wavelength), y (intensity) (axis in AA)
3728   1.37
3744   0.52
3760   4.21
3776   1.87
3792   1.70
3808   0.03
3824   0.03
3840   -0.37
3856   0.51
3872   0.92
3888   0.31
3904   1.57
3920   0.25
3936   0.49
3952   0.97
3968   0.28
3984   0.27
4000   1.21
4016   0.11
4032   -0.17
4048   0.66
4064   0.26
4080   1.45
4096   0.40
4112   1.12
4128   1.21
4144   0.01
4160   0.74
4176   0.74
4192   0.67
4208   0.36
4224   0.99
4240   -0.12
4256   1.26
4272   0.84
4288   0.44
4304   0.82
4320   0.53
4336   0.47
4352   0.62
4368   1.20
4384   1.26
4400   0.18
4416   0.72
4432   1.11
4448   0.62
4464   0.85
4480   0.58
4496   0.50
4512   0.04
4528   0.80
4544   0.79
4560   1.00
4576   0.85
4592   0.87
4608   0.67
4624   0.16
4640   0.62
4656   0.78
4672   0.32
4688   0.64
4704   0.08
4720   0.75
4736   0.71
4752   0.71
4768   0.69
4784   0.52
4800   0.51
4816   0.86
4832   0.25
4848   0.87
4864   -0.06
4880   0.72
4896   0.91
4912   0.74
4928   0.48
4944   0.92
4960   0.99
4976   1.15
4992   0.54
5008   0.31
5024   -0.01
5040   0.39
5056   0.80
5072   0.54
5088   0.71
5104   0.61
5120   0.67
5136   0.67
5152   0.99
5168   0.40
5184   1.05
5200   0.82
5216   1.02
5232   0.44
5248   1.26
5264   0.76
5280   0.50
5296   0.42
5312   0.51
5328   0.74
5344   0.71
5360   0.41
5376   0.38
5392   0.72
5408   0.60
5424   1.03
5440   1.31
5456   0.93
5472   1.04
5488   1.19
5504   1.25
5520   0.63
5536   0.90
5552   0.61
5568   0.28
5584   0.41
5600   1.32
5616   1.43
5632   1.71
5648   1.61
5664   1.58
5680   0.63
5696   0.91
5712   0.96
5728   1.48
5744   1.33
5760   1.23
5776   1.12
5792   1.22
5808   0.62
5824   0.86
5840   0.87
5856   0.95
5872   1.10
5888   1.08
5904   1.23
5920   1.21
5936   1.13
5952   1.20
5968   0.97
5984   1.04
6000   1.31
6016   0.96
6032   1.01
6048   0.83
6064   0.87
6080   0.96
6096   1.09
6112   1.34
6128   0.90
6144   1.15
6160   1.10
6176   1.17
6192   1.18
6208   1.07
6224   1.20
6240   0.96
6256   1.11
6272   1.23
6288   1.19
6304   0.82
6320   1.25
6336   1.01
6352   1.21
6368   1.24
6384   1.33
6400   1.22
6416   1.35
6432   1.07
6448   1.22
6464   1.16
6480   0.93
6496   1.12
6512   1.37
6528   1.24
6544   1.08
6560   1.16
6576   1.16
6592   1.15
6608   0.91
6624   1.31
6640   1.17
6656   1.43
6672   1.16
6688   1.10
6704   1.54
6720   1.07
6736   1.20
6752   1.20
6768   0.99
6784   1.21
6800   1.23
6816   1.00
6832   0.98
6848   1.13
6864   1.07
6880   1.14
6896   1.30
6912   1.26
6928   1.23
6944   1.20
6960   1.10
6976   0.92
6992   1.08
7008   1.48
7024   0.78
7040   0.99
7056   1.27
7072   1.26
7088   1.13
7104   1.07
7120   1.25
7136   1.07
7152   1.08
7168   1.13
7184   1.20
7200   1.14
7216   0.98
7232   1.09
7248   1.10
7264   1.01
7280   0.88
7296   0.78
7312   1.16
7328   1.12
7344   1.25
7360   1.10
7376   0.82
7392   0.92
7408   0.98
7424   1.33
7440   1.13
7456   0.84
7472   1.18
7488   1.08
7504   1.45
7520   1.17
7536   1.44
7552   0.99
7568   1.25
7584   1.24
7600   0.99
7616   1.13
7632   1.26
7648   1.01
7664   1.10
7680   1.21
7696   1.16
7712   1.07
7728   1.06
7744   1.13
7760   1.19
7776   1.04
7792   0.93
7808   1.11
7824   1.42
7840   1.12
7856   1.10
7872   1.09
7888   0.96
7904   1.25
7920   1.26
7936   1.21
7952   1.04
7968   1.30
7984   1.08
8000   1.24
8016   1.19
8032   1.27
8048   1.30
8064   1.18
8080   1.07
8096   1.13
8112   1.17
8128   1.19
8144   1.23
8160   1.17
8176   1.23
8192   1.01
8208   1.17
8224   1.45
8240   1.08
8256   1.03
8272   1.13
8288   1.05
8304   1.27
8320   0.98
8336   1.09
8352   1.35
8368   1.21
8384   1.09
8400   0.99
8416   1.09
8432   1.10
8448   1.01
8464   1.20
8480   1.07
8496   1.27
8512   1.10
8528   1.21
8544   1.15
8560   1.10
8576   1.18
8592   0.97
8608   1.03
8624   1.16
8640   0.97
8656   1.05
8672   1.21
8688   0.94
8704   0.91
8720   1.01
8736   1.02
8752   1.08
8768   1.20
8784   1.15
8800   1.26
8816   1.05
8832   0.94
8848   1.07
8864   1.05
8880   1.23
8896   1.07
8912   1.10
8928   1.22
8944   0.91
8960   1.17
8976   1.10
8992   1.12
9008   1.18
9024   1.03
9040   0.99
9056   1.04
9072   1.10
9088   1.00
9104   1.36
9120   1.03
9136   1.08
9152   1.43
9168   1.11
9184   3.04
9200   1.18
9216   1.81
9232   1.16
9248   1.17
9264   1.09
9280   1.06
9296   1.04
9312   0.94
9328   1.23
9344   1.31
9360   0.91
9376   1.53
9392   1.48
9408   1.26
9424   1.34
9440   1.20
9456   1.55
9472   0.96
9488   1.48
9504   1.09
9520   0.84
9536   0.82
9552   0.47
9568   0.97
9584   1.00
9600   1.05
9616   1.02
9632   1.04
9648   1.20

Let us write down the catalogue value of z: 0.40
